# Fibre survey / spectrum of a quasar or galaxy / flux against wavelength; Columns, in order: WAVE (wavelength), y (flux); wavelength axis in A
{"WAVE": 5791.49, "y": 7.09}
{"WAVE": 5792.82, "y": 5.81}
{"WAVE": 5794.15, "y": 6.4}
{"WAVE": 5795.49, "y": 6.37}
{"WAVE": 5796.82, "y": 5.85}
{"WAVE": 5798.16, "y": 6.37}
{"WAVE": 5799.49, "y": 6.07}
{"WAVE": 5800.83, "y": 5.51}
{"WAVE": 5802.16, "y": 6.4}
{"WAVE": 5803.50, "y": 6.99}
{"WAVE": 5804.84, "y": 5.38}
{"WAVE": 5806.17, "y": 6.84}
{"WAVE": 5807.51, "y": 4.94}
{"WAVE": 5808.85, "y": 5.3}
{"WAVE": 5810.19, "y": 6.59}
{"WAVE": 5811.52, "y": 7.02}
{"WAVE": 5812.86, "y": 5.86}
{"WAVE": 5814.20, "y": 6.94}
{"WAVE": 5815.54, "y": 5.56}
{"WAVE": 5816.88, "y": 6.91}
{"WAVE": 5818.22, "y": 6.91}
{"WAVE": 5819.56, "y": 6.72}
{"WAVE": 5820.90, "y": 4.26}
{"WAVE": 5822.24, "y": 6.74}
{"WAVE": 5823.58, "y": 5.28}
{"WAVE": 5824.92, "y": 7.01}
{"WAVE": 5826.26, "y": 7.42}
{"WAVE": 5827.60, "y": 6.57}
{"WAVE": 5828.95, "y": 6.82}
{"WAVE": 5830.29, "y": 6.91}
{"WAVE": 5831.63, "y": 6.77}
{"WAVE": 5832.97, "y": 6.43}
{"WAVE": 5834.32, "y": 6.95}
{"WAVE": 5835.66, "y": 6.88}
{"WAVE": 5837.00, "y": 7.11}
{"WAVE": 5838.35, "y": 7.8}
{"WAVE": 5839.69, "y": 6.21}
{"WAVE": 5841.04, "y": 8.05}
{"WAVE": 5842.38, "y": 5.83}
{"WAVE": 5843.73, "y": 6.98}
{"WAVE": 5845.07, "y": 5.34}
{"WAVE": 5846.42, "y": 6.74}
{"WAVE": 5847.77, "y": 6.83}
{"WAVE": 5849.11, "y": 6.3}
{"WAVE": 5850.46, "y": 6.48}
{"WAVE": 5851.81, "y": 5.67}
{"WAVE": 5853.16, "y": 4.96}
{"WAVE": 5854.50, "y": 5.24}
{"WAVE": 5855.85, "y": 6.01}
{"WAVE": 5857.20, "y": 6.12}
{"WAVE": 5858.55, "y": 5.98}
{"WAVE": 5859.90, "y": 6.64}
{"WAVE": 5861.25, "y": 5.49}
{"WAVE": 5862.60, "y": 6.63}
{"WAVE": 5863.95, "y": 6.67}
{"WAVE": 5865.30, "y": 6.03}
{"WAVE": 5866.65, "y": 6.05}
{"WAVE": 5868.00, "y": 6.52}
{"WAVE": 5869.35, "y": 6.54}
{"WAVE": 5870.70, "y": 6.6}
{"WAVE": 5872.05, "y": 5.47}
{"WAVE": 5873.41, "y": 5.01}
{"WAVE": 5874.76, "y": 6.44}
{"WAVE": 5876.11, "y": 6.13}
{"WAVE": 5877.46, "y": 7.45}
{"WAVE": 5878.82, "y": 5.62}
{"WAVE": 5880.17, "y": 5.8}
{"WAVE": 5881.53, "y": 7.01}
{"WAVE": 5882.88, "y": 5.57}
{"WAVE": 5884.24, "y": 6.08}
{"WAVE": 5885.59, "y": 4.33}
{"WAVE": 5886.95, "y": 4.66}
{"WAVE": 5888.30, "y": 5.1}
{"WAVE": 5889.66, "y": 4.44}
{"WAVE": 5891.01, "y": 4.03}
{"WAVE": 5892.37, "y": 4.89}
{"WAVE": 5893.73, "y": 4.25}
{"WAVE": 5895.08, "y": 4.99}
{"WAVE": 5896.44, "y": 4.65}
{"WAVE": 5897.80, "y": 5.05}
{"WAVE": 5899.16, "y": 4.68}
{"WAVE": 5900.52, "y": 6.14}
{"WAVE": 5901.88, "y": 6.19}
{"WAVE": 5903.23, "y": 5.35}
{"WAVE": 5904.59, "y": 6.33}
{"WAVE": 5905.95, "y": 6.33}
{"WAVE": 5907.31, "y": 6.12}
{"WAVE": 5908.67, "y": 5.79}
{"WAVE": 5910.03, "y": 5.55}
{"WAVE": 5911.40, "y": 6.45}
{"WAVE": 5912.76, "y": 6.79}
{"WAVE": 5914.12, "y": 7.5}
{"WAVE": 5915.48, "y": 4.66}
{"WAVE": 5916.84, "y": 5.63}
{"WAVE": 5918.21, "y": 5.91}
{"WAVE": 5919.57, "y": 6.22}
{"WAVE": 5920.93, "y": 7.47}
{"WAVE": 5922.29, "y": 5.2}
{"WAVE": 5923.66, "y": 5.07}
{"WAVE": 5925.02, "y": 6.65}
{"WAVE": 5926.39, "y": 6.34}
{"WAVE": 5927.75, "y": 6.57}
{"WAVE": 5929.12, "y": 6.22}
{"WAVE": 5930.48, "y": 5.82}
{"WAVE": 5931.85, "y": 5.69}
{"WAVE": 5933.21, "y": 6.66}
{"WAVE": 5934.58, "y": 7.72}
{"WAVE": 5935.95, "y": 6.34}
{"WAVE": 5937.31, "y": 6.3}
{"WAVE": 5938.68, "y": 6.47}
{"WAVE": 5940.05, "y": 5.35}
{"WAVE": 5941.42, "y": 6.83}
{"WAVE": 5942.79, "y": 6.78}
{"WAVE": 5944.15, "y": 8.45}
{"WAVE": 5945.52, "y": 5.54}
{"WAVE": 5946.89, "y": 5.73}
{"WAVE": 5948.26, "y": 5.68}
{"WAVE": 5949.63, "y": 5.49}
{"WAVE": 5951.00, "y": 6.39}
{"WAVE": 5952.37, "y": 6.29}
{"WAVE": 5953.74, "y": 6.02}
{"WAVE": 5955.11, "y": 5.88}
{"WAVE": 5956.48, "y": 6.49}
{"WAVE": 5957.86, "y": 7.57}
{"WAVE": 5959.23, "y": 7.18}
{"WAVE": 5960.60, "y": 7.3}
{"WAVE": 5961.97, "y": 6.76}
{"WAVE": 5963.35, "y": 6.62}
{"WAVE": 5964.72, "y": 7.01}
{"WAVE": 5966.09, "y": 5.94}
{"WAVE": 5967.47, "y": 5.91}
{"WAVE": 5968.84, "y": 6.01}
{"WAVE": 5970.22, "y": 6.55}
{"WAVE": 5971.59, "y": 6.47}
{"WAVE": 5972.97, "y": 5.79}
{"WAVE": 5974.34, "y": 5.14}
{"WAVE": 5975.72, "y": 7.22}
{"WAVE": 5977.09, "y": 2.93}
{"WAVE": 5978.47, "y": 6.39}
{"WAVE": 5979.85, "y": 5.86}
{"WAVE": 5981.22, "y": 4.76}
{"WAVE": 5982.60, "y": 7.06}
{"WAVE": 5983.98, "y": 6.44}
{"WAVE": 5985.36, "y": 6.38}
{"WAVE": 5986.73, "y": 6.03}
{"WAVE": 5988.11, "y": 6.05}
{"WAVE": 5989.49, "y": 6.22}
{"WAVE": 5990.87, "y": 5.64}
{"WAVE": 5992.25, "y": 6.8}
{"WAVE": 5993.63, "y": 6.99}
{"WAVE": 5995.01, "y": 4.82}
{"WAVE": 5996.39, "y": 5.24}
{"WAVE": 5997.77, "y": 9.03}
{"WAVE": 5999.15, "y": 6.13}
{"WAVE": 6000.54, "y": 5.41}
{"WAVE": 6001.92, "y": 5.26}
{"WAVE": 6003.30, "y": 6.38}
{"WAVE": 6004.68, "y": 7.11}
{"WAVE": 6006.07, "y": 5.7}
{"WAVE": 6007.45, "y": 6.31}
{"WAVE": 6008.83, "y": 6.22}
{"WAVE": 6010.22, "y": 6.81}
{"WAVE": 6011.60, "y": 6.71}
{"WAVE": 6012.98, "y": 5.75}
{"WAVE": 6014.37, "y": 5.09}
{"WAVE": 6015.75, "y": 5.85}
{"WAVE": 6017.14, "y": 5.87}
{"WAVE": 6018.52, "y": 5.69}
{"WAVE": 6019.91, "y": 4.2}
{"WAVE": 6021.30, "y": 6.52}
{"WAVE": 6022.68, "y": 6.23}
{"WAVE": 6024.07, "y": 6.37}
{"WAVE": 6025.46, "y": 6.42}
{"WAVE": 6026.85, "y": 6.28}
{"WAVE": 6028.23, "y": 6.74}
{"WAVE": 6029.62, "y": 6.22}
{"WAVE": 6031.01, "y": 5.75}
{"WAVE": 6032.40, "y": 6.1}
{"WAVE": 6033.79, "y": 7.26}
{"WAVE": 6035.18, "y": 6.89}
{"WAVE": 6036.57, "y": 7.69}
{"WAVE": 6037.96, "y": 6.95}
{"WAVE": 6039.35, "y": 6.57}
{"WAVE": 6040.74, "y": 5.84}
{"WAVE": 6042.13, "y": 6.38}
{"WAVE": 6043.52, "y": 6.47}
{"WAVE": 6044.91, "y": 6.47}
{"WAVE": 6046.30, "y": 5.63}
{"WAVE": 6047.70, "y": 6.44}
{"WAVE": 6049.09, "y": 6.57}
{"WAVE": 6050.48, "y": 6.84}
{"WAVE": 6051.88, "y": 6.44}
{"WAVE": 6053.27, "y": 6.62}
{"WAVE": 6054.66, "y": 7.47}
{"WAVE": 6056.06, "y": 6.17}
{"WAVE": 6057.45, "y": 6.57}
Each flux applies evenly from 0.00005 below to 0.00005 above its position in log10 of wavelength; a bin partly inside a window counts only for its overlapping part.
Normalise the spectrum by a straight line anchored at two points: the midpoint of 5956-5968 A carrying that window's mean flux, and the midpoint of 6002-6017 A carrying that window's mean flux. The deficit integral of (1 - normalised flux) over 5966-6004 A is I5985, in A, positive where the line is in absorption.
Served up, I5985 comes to 2.5 A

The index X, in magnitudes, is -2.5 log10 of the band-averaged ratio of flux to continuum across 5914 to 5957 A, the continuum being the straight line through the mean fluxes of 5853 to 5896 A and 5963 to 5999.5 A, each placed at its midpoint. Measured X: -0.05 mag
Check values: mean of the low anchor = 5.71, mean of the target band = 6.21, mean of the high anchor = 6.12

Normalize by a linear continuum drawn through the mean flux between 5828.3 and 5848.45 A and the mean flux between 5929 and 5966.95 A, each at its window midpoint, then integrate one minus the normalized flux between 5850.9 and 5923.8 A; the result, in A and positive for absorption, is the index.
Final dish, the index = 9.4 A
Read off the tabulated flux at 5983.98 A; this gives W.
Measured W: 6.44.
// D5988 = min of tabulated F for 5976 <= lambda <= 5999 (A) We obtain 2.93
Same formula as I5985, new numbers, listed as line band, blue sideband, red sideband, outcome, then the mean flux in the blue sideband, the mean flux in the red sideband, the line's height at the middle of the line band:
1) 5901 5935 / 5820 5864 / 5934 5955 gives 1.1 A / 6.39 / 6.34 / 6.35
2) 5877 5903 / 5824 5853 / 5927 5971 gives 5.0 A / 6.67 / 6.42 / 6.56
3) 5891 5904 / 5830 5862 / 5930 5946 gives 2.8 A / 6.4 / 6.52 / 6.46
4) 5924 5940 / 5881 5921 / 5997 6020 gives -1.7 A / 5.57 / 6.13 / 5.74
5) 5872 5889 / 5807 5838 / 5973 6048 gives 1.6 A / 6.45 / 6.16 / 6.36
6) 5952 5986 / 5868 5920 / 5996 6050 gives -1.2 A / 5.69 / 6.28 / 6.03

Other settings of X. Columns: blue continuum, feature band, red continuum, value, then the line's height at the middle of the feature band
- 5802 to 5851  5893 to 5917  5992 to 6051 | 0.13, 6.4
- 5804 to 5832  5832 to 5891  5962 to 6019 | 0.03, 6.26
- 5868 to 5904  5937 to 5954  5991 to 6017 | -0.07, 5.84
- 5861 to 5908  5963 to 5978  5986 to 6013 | 0.03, 6.1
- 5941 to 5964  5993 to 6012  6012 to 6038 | 0.00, 6.29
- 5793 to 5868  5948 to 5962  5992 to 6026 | -0.05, 6.17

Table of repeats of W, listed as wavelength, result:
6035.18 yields 6.89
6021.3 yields 6.52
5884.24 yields 6.08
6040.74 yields 5.84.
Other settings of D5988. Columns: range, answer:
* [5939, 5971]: 5.35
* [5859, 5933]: 4.03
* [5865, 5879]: 5.01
